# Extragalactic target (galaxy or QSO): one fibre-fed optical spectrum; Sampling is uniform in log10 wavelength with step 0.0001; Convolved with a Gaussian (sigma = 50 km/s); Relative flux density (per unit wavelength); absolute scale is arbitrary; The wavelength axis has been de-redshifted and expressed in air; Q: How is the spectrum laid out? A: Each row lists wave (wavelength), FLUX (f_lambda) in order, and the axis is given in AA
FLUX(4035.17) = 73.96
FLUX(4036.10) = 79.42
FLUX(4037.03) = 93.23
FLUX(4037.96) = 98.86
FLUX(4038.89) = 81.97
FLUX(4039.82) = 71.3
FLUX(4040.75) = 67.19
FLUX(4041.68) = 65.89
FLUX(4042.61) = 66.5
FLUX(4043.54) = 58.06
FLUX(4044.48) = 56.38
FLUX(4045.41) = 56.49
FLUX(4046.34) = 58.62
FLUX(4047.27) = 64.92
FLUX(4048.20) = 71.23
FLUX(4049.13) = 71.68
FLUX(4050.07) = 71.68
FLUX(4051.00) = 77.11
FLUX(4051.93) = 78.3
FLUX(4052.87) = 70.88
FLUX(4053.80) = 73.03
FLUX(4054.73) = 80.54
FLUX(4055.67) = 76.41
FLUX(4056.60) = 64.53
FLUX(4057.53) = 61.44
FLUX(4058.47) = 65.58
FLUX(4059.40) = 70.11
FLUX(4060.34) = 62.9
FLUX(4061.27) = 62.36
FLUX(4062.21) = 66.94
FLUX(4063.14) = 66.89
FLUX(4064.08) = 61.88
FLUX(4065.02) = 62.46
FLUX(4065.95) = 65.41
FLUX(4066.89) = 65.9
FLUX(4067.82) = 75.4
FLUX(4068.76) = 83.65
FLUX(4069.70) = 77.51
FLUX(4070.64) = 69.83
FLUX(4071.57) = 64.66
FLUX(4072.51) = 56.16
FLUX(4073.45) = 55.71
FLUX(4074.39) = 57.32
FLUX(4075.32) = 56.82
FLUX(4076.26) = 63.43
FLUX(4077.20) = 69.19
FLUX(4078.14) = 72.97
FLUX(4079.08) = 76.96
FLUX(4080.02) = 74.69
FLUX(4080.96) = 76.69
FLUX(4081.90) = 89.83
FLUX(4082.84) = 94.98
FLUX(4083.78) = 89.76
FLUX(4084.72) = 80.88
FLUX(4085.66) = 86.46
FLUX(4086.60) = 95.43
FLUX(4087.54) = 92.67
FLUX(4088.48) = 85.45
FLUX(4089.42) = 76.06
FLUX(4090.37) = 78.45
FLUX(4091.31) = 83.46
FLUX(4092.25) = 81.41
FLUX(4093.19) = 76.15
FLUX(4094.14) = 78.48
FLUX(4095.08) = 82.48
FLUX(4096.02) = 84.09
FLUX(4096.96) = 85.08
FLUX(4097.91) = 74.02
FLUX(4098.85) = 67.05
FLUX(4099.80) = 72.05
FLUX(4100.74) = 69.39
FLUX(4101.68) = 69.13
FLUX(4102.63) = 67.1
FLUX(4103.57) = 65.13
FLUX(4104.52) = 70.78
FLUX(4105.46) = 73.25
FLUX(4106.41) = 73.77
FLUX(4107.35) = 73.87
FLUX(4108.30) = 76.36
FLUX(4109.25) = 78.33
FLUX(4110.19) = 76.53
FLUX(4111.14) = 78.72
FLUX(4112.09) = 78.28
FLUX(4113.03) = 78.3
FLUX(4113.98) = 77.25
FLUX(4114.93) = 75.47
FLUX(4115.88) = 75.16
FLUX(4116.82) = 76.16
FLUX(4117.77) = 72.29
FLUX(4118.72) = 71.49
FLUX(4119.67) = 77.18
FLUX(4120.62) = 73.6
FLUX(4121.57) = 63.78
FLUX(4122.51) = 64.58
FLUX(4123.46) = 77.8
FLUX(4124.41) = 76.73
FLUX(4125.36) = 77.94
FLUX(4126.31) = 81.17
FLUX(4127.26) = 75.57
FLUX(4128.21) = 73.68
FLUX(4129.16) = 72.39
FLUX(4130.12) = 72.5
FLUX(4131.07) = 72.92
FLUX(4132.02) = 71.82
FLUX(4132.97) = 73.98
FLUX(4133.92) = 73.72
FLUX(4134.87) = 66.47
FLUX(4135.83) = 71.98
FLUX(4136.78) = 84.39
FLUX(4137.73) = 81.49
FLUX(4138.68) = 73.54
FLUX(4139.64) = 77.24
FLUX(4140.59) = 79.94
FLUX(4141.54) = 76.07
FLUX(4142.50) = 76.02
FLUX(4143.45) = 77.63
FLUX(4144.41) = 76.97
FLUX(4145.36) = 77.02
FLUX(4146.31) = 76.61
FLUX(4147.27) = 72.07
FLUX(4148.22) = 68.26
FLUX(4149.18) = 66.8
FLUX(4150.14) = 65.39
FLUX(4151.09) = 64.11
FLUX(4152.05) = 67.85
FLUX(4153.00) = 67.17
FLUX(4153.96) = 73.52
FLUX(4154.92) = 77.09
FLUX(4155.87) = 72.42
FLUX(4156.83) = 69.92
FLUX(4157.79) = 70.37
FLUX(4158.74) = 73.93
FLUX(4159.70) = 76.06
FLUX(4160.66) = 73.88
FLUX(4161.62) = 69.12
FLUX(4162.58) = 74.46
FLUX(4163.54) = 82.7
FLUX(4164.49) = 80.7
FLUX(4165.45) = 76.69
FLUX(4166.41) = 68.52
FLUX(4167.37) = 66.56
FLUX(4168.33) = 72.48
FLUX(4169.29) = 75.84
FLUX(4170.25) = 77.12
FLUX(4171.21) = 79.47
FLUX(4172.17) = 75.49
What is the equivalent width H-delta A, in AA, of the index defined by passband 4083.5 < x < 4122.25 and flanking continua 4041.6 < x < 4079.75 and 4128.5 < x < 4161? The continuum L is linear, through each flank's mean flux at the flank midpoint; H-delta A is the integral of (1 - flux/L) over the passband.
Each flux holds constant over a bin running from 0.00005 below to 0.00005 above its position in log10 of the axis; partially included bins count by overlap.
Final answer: -3.7 AA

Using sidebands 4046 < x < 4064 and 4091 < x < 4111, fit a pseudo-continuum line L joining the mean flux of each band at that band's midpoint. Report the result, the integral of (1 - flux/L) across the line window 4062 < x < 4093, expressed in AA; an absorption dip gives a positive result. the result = -1.00 AA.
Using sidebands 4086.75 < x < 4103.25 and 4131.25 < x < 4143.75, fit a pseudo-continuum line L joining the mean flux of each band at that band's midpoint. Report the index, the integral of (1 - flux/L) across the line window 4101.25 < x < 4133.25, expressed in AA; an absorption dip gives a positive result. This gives 1.2 AA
